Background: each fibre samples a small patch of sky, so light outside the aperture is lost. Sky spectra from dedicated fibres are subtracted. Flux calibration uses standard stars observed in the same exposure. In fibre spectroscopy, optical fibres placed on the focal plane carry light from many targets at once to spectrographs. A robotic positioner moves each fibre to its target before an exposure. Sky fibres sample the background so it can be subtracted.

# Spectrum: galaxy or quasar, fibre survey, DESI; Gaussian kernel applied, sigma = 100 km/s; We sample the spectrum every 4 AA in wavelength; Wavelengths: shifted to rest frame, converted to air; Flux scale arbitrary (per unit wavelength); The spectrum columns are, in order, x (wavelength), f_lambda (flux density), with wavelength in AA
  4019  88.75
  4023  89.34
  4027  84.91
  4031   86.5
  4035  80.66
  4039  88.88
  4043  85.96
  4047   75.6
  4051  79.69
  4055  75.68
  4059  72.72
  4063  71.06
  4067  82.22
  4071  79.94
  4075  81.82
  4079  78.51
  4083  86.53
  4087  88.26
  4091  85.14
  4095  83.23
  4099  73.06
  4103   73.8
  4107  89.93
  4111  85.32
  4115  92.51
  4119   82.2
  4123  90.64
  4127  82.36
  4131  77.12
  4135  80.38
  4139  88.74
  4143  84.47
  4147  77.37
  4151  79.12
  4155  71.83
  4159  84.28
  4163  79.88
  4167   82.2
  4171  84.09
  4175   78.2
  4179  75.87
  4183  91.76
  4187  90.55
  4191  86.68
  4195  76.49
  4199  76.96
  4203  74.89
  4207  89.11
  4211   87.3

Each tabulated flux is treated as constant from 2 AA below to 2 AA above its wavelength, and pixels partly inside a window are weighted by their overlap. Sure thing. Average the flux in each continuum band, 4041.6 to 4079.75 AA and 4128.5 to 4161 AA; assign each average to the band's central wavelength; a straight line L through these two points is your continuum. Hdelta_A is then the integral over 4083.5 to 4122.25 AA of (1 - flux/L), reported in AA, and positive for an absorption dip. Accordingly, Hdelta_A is -2.31 AA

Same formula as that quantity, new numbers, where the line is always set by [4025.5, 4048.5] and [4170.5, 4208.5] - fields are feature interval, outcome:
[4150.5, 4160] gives 0.6 AA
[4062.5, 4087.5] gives 0.6 AA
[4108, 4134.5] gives -0.6 AA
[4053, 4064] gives 1.4 AA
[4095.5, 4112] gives 0.5 AA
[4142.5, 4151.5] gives 0.3 AA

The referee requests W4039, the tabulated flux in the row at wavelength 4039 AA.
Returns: 88.88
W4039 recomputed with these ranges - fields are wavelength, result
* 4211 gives 87.3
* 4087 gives 88.26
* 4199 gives 76.96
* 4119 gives 82.2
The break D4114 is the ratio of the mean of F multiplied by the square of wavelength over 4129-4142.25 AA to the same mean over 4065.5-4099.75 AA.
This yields 1.0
